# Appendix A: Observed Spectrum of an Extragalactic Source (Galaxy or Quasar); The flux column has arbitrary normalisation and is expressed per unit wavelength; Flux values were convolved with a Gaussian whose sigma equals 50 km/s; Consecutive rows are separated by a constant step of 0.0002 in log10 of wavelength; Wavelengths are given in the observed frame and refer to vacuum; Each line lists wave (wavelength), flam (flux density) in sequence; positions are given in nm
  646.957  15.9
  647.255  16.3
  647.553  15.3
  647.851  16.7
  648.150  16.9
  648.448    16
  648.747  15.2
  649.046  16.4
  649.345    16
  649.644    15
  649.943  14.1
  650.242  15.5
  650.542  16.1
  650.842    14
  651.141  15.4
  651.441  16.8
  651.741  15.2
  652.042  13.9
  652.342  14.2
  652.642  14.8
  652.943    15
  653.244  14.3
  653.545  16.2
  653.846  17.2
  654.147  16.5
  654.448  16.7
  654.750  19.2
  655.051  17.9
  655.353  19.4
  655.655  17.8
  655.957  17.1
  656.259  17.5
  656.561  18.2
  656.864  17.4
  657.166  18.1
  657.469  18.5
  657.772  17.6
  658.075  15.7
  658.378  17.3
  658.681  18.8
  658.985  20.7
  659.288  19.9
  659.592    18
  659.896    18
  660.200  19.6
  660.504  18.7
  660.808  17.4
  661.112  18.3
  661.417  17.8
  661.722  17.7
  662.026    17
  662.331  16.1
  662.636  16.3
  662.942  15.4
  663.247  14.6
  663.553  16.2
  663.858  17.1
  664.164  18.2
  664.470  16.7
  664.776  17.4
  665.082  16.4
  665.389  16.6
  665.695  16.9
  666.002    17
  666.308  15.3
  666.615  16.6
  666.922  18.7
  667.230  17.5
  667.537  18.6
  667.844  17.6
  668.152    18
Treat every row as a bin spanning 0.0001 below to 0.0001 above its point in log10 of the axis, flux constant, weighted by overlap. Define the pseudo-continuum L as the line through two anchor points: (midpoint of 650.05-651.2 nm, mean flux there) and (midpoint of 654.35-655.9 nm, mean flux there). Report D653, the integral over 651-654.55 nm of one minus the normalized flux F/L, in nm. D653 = 0.238 nm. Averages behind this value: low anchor 15.2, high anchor 18.2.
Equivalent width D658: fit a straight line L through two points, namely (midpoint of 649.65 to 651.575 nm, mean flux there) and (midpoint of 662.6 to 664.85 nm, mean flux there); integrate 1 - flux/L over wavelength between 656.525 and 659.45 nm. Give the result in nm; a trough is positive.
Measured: -0.416 nm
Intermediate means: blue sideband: 15.3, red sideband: 16.5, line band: 18.2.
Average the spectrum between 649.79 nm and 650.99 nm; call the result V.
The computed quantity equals 14.9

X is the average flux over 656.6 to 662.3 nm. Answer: 18.1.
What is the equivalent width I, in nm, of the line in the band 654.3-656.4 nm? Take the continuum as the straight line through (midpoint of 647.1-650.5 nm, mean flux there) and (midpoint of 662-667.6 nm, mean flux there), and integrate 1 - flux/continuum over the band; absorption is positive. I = -0.231 nm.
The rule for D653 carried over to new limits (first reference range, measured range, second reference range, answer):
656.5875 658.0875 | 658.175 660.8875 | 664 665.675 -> -0.185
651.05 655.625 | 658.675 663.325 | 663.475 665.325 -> -0.283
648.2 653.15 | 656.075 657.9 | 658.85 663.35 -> -0.123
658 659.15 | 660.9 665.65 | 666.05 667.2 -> 0.195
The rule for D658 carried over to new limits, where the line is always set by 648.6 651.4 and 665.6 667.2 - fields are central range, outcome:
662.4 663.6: 0.07 nm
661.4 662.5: -0.04 nm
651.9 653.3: 0.10 nm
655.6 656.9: -0.13 nm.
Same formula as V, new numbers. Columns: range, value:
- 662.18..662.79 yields 16.2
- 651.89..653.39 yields 14.4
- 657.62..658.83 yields 17.4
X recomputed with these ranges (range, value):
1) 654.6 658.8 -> 17.9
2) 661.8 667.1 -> 16.6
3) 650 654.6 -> 15.4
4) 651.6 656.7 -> 16.5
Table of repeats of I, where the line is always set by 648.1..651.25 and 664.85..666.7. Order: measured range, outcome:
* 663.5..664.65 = -0.05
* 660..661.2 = -0.17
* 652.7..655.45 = -0.18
